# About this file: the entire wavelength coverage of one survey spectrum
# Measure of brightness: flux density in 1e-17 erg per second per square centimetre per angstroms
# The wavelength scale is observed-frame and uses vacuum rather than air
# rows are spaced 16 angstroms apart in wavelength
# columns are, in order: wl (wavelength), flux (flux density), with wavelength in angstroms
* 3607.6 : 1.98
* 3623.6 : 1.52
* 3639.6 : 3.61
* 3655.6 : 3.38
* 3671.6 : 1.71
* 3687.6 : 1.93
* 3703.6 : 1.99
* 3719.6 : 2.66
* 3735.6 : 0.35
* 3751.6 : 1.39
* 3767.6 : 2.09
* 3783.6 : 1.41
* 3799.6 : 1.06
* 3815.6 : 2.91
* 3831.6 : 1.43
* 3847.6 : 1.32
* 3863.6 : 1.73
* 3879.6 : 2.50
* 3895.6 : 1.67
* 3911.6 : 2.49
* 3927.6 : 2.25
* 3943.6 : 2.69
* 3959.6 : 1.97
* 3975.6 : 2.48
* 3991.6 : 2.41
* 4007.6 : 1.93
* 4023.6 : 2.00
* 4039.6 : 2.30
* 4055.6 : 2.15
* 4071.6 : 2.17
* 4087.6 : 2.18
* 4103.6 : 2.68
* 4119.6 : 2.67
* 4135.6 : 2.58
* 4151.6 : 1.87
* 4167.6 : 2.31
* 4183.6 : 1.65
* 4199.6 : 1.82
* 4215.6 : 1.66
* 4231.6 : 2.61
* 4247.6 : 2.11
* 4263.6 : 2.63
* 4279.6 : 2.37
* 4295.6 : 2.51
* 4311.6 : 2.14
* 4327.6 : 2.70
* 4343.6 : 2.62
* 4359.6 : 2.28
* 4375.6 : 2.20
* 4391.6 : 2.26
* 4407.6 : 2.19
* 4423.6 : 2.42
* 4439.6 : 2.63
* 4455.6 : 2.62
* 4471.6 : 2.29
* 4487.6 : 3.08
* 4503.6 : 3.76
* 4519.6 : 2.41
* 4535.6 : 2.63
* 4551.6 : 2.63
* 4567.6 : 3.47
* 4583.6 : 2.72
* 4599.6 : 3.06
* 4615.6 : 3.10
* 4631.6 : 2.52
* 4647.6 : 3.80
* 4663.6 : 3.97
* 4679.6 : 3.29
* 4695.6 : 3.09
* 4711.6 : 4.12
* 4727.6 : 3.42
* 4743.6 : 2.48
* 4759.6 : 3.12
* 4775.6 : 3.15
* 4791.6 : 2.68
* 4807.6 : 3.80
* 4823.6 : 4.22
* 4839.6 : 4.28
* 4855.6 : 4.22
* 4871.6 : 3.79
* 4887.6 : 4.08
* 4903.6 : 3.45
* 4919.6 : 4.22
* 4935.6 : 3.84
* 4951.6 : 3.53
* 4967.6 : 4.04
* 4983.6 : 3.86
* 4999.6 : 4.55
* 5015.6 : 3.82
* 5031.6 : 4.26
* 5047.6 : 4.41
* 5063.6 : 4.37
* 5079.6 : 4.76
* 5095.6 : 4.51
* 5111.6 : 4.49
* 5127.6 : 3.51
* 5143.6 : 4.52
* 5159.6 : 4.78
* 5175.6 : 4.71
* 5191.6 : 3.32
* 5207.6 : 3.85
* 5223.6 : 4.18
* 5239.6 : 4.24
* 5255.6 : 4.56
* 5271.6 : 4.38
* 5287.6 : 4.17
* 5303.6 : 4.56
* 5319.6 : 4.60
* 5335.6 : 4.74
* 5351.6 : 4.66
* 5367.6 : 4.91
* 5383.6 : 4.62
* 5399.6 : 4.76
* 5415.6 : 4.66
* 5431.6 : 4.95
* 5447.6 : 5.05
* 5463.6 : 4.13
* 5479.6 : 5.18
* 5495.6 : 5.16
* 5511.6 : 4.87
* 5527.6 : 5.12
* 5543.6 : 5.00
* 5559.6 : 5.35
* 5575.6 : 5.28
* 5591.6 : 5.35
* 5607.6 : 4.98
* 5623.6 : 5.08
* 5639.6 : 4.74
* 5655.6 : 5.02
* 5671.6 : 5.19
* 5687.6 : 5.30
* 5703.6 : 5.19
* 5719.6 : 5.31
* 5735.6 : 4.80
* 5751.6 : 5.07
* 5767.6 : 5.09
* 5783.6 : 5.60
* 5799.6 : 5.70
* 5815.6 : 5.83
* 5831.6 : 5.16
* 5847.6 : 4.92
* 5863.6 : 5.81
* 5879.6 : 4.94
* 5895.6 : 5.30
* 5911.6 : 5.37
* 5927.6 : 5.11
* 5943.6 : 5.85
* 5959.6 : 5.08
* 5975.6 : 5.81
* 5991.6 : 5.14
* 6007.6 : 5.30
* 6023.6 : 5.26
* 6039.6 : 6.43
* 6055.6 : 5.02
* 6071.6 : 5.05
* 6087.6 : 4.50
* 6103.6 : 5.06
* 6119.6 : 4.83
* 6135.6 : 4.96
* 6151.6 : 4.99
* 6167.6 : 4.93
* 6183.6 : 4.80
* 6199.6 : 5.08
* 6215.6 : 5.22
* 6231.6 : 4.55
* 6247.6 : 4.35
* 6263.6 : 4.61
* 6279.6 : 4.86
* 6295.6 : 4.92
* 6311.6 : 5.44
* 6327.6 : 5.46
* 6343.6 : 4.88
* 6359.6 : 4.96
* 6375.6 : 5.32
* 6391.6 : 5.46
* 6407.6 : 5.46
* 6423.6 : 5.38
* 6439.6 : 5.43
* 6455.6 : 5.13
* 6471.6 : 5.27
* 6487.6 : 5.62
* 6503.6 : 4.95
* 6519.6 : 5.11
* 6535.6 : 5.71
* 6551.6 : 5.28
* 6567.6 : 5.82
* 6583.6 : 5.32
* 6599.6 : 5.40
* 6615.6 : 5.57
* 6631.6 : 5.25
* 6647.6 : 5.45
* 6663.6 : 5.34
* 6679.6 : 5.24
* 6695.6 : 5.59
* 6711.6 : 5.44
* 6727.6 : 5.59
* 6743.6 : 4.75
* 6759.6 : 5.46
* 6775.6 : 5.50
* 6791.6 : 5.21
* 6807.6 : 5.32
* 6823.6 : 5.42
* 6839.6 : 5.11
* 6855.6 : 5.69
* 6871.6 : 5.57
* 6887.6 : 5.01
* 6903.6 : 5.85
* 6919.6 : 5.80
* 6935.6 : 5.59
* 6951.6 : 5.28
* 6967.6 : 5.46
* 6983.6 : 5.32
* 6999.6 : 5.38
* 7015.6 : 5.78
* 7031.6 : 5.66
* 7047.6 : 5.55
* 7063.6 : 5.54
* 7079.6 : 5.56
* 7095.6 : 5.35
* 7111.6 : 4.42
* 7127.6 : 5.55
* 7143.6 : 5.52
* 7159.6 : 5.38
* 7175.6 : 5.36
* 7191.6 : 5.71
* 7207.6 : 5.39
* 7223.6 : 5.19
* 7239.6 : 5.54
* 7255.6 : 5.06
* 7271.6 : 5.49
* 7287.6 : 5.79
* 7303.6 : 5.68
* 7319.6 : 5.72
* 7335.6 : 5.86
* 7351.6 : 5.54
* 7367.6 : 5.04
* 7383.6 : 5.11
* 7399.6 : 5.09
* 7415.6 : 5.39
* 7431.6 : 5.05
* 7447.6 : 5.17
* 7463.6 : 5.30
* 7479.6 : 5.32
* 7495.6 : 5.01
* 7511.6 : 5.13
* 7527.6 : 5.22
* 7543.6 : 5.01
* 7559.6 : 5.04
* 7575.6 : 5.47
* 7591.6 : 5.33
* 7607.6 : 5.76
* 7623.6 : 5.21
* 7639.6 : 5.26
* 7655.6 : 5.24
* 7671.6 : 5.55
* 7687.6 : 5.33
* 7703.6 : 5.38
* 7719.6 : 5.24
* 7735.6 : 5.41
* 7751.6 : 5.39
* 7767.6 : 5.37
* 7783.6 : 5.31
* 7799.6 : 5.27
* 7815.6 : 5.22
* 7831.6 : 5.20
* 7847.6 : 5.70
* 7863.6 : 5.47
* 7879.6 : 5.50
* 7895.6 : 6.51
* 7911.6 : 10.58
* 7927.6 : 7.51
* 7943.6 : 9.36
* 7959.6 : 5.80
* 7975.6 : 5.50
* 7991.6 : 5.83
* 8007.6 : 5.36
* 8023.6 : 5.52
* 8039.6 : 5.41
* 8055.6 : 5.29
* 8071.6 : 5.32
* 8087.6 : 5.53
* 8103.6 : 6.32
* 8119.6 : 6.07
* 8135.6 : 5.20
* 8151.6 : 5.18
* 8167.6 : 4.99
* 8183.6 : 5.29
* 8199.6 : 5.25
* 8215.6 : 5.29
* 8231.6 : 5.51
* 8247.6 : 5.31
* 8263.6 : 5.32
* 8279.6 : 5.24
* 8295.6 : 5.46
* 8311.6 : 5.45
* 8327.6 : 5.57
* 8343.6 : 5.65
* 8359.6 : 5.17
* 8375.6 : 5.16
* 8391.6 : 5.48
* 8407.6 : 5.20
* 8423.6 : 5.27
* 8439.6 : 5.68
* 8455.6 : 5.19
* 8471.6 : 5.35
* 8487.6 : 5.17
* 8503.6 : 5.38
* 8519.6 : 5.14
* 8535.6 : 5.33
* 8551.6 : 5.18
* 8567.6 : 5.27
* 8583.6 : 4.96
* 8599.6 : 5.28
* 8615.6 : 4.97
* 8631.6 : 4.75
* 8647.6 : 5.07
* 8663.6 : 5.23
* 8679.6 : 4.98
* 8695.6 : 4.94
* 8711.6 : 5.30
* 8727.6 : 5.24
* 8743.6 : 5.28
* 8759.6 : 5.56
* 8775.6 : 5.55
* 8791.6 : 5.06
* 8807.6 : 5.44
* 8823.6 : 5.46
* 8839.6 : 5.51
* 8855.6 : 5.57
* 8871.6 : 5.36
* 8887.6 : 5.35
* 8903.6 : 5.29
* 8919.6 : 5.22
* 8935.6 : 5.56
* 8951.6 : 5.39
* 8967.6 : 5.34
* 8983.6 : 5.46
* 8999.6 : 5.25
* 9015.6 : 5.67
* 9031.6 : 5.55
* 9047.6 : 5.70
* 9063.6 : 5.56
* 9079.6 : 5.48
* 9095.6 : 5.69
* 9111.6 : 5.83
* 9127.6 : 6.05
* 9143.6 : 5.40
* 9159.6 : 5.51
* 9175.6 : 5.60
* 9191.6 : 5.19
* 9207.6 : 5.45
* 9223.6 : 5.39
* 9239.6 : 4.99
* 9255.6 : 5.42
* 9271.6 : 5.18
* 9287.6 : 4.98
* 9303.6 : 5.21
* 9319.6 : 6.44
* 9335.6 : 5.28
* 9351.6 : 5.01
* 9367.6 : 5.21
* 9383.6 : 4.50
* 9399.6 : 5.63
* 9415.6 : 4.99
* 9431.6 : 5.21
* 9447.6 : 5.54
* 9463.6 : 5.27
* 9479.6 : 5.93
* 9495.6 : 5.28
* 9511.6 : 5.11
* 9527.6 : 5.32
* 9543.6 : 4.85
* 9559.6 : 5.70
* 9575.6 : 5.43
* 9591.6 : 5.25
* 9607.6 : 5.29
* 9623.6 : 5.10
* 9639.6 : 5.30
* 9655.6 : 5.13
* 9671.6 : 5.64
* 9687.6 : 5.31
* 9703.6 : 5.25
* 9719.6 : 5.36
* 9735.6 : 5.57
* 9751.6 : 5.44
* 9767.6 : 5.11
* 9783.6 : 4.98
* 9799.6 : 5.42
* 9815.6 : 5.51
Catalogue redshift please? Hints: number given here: 0.206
